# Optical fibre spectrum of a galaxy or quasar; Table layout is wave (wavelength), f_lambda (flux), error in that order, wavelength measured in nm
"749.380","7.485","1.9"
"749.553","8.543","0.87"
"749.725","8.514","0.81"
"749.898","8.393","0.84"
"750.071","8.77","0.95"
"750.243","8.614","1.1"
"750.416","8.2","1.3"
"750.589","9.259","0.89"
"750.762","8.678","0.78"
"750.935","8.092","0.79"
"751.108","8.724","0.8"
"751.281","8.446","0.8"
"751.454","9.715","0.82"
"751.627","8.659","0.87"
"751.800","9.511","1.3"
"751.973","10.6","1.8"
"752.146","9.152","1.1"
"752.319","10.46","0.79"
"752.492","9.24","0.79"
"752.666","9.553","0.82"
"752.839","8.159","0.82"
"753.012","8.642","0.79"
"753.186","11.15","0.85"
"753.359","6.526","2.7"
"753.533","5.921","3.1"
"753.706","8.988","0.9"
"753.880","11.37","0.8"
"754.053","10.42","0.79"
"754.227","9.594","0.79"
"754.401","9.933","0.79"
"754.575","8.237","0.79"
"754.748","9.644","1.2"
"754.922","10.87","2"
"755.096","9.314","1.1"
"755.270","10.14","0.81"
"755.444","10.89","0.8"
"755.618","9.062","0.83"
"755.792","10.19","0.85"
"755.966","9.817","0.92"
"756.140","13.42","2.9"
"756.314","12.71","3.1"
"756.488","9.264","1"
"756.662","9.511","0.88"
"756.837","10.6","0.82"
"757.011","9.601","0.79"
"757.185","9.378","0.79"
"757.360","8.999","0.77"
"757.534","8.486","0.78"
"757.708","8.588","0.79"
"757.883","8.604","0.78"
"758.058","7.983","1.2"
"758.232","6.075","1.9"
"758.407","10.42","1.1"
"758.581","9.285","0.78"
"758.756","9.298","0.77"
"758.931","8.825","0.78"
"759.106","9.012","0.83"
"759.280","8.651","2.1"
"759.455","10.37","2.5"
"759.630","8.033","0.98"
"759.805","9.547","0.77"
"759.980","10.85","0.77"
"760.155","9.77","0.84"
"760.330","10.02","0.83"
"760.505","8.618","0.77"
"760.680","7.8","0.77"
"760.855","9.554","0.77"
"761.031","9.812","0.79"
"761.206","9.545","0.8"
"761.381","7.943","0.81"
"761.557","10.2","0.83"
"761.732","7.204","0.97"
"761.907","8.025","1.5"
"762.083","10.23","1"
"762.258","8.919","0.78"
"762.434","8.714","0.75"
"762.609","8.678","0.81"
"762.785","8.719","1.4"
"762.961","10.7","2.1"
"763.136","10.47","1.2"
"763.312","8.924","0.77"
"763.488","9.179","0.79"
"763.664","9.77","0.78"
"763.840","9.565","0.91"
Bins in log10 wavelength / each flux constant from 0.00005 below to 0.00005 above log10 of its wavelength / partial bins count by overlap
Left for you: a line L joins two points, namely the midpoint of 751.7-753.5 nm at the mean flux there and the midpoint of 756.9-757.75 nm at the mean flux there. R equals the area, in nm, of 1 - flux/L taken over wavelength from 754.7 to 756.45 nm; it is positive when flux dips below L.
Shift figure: -0.28 nm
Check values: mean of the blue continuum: 9.19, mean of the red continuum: 9.09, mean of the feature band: 10.6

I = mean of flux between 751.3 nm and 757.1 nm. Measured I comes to 9.71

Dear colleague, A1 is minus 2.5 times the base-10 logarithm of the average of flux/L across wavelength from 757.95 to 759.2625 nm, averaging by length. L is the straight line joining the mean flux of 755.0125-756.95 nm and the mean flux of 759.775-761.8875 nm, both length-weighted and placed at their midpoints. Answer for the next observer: 0.12 mag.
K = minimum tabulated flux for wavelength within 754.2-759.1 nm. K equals 6.075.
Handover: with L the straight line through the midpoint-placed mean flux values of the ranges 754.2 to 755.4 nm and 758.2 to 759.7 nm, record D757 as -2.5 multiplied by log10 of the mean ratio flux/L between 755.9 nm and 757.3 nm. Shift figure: -0.120 mag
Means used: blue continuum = 9.72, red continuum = 9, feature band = 10.5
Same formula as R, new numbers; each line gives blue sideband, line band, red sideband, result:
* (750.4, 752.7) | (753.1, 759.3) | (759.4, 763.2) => -0.18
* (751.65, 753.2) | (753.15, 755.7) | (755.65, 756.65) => 0.20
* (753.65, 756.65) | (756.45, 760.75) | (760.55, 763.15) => 0.23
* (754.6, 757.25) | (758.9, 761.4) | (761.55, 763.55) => 0.07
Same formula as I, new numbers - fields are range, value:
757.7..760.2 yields 9.02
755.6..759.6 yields 9.47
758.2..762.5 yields 9.11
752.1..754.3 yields 9.17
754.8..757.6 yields 10.1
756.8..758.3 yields 8.67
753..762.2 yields 9.38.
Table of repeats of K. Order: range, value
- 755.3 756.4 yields 9.062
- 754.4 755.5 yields 8.237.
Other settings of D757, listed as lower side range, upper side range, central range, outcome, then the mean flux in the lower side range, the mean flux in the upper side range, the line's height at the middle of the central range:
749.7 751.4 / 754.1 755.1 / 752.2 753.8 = 0.056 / 8.59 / 9.65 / 9.23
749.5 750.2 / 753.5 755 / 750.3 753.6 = 0.017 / 8.57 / 9.56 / 9.04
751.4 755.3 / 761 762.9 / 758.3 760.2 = -0.043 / 9.37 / 8.91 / 9.05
